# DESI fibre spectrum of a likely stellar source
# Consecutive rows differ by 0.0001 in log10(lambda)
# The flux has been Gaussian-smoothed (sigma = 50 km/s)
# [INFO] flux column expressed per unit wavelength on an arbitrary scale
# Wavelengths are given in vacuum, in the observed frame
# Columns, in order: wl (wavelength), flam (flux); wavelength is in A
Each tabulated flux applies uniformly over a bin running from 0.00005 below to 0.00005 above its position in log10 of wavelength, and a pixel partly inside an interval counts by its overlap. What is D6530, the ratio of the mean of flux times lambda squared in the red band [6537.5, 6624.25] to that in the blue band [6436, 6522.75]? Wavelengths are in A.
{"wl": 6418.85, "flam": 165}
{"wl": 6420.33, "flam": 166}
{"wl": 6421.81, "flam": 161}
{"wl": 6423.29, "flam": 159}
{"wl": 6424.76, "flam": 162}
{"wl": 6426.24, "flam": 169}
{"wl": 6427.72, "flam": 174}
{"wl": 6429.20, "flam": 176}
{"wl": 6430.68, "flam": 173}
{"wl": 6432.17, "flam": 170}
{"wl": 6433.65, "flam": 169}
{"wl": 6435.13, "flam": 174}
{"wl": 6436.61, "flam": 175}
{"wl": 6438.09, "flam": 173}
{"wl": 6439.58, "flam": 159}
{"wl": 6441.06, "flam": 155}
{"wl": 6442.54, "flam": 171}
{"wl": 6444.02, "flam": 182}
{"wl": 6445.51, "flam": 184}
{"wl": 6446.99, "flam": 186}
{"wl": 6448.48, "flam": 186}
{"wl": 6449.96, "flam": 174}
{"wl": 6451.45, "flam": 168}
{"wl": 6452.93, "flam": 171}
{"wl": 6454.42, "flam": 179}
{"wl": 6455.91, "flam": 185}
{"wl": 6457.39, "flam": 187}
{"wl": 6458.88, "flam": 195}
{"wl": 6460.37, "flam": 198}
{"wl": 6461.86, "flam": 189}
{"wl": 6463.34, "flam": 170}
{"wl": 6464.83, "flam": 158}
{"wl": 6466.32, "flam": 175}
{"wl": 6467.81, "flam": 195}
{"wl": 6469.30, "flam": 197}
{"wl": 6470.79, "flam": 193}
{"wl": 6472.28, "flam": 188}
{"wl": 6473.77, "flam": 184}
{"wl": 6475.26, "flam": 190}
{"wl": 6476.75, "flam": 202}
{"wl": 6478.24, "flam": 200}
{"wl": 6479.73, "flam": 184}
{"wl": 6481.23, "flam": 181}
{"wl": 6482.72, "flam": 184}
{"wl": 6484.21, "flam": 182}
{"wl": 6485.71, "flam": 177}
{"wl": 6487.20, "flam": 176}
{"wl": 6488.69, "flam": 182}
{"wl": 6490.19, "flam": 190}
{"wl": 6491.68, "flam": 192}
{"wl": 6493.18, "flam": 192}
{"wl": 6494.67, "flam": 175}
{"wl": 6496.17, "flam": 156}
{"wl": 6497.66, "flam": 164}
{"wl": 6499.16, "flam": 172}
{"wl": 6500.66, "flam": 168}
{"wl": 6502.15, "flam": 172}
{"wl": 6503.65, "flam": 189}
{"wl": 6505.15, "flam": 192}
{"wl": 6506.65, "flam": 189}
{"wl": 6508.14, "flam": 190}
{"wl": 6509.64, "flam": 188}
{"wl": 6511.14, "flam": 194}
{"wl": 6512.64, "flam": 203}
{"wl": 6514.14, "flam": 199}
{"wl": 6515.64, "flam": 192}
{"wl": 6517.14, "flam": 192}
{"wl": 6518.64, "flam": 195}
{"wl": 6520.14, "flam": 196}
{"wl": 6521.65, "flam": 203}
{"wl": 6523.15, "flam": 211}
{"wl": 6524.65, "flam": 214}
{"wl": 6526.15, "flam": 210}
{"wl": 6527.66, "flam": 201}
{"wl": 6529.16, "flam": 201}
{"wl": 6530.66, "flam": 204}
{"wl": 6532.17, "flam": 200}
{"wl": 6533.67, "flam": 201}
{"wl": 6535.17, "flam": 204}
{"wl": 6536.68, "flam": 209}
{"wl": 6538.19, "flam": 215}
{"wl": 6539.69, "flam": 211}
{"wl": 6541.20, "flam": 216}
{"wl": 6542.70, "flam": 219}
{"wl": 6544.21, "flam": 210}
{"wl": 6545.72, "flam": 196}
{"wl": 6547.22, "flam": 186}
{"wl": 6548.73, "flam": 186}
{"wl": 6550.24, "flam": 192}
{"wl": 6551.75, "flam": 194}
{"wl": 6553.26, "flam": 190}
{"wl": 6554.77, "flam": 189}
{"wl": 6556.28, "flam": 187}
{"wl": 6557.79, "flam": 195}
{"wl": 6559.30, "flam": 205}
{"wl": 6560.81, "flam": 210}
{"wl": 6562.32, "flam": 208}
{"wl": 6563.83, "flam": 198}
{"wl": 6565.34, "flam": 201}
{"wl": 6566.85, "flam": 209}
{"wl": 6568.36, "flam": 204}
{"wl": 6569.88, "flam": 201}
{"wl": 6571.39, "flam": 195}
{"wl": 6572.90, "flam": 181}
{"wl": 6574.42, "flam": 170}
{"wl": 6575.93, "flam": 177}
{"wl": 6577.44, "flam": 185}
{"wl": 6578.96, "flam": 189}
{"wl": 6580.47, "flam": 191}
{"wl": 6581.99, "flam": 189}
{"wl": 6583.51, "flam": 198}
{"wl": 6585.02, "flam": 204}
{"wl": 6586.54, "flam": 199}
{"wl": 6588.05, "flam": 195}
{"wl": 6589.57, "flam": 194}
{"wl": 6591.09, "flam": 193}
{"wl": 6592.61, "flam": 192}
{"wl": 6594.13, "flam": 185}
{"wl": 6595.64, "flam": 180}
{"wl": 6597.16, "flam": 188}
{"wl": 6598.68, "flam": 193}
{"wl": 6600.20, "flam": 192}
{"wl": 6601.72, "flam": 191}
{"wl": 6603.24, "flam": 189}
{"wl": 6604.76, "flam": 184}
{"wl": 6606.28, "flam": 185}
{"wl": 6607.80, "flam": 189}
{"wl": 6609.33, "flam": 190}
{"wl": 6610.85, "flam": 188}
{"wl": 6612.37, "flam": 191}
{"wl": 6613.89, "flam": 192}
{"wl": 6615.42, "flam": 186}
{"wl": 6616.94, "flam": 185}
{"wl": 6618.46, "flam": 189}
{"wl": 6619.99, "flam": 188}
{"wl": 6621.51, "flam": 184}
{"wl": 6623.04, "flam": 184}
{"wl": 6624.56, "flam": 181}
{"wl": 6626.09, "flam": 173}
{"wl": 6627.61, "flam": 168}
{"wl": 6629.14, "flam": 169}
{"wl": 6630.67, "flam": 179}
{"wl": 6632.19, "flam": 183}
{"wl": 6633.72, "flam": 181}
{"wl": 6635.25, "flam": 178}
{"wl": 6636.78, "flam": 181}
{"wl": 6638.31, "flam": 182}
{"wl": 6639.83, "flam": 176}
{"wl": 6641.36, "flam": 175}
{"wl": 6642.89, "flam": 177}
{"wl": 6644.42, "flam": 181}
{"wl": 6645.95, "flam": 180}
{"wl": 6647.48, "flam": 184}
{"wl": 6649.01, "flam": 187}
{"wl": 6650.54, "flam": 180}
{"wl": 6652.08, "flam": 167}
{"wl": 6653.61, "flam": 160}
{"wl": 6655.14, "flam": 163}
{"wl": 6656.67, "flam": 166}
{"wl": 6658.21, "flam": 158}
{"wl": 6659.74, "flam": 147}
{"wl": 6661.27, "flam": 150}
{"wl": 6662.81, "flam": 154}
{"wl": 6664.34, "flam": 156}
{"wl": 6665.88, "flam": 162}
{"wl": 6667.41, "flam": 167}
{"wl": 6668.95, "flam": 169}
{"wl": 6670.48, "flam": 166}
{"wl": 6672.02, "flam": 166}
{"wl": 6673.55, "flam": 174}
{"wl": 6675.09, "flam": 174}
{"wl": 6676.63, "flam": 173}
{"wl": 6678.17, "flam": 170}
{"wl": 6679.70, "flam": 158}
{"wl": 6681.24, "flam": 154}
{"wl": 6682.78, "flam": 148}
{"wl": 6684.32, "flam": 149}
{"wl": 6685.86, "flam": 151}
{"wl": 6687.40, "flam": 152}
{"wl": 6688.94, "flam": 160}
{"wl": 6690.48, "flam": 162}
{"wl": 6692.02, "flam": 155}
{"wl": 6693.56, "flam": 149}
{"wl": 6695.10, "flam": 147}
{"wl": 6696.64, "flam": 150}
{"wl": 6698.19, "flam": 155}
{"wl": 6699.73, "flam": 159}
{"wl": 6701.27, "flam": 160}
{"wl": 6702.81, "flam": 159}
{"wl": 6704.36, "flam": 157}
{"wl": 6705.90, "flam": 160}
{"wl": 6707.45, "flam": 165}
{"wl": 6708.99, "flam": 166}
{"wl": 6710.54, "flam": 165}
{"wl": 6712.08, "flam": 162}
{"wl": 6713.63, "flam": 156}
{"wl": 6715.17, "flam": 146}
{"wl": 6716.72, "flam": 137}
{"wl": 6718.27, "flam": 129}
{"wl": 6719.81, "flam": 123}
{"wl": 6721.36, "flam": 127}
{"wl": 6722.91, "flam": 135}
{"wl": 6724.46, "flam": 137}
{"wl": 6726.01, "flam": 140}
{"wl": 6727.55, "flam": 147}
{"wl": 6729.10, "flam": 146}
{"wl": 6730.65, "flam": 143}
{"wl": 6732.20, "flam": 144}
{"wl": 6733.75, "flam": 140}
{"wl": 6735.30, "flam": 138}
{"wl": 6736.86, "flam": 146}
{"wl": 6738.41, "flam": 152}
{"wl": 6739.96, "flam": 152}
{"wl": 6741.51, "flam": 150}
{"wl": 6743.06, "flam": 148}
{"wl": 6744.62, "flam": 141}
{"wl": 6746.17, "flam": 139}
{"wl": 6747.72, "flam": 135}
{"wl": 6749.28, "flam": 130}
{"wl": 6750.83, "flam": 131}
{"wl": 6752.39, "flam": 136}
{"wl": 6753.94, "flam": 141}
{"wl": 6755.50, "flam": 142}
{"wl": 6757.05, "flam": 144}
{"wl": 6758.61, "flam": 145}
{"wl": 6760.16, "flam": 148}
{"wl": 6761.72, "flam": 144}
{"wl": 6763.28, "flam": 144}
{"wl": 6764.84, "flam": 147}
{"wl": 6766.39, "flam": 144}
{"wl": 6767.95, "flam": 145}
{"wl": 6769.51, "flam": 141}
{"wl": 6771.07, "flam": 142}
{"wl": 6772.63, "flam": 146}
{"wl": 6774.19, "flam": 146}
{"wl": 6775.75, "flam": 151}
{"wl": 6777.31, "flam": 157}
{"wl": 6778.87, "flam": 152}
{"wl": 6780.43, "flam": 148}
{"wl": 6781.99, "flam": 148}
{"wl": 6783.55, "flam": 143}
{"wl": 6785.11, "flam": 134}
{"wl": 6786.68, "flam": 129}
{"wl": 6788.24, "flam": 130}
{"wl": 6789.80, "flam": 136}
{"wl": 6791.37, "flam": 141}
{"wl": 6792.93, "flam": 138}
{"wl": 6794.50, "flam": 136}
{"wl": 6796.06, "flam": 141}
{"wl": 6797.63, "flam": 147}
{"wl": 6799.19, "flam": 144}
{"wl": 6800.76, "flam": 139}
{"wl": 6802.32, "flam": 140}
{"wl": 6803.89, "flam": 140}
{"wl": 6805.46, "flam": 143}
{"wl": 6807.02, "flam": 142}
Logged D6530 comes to 1.1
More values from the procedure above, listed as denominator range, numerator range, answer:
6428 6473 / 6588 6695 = 1.03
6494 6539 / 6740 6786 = 0.80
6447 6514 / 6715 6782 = 0.84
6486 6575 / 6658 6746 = 0.83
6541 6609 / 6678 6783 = 0.80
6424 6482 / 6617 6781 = 0.94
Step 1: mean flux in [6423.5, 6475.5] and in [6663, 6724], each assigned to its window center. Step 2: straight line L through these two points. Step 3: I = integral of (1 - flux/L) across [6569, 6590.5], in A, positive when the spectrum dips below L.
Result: -3.20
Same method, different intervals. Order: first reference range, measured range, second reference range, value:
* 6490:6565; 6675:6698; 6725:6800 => 0.5 A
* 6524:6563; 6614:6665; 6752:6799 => 0.9 A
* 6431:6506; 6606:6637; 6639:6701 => -2.9 A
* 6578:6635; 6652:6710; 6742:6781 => 2.4 A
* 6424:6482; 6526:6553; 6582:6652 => -3.0 A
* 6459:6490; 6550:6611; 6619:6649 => -3.7 A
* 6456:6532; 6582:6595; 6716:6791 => -1.7 A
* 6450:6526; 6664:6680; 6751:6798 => -0.9 A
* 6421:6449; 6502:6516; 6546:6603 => -0.7 A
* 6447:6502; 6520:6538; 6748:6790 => -3.1 A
